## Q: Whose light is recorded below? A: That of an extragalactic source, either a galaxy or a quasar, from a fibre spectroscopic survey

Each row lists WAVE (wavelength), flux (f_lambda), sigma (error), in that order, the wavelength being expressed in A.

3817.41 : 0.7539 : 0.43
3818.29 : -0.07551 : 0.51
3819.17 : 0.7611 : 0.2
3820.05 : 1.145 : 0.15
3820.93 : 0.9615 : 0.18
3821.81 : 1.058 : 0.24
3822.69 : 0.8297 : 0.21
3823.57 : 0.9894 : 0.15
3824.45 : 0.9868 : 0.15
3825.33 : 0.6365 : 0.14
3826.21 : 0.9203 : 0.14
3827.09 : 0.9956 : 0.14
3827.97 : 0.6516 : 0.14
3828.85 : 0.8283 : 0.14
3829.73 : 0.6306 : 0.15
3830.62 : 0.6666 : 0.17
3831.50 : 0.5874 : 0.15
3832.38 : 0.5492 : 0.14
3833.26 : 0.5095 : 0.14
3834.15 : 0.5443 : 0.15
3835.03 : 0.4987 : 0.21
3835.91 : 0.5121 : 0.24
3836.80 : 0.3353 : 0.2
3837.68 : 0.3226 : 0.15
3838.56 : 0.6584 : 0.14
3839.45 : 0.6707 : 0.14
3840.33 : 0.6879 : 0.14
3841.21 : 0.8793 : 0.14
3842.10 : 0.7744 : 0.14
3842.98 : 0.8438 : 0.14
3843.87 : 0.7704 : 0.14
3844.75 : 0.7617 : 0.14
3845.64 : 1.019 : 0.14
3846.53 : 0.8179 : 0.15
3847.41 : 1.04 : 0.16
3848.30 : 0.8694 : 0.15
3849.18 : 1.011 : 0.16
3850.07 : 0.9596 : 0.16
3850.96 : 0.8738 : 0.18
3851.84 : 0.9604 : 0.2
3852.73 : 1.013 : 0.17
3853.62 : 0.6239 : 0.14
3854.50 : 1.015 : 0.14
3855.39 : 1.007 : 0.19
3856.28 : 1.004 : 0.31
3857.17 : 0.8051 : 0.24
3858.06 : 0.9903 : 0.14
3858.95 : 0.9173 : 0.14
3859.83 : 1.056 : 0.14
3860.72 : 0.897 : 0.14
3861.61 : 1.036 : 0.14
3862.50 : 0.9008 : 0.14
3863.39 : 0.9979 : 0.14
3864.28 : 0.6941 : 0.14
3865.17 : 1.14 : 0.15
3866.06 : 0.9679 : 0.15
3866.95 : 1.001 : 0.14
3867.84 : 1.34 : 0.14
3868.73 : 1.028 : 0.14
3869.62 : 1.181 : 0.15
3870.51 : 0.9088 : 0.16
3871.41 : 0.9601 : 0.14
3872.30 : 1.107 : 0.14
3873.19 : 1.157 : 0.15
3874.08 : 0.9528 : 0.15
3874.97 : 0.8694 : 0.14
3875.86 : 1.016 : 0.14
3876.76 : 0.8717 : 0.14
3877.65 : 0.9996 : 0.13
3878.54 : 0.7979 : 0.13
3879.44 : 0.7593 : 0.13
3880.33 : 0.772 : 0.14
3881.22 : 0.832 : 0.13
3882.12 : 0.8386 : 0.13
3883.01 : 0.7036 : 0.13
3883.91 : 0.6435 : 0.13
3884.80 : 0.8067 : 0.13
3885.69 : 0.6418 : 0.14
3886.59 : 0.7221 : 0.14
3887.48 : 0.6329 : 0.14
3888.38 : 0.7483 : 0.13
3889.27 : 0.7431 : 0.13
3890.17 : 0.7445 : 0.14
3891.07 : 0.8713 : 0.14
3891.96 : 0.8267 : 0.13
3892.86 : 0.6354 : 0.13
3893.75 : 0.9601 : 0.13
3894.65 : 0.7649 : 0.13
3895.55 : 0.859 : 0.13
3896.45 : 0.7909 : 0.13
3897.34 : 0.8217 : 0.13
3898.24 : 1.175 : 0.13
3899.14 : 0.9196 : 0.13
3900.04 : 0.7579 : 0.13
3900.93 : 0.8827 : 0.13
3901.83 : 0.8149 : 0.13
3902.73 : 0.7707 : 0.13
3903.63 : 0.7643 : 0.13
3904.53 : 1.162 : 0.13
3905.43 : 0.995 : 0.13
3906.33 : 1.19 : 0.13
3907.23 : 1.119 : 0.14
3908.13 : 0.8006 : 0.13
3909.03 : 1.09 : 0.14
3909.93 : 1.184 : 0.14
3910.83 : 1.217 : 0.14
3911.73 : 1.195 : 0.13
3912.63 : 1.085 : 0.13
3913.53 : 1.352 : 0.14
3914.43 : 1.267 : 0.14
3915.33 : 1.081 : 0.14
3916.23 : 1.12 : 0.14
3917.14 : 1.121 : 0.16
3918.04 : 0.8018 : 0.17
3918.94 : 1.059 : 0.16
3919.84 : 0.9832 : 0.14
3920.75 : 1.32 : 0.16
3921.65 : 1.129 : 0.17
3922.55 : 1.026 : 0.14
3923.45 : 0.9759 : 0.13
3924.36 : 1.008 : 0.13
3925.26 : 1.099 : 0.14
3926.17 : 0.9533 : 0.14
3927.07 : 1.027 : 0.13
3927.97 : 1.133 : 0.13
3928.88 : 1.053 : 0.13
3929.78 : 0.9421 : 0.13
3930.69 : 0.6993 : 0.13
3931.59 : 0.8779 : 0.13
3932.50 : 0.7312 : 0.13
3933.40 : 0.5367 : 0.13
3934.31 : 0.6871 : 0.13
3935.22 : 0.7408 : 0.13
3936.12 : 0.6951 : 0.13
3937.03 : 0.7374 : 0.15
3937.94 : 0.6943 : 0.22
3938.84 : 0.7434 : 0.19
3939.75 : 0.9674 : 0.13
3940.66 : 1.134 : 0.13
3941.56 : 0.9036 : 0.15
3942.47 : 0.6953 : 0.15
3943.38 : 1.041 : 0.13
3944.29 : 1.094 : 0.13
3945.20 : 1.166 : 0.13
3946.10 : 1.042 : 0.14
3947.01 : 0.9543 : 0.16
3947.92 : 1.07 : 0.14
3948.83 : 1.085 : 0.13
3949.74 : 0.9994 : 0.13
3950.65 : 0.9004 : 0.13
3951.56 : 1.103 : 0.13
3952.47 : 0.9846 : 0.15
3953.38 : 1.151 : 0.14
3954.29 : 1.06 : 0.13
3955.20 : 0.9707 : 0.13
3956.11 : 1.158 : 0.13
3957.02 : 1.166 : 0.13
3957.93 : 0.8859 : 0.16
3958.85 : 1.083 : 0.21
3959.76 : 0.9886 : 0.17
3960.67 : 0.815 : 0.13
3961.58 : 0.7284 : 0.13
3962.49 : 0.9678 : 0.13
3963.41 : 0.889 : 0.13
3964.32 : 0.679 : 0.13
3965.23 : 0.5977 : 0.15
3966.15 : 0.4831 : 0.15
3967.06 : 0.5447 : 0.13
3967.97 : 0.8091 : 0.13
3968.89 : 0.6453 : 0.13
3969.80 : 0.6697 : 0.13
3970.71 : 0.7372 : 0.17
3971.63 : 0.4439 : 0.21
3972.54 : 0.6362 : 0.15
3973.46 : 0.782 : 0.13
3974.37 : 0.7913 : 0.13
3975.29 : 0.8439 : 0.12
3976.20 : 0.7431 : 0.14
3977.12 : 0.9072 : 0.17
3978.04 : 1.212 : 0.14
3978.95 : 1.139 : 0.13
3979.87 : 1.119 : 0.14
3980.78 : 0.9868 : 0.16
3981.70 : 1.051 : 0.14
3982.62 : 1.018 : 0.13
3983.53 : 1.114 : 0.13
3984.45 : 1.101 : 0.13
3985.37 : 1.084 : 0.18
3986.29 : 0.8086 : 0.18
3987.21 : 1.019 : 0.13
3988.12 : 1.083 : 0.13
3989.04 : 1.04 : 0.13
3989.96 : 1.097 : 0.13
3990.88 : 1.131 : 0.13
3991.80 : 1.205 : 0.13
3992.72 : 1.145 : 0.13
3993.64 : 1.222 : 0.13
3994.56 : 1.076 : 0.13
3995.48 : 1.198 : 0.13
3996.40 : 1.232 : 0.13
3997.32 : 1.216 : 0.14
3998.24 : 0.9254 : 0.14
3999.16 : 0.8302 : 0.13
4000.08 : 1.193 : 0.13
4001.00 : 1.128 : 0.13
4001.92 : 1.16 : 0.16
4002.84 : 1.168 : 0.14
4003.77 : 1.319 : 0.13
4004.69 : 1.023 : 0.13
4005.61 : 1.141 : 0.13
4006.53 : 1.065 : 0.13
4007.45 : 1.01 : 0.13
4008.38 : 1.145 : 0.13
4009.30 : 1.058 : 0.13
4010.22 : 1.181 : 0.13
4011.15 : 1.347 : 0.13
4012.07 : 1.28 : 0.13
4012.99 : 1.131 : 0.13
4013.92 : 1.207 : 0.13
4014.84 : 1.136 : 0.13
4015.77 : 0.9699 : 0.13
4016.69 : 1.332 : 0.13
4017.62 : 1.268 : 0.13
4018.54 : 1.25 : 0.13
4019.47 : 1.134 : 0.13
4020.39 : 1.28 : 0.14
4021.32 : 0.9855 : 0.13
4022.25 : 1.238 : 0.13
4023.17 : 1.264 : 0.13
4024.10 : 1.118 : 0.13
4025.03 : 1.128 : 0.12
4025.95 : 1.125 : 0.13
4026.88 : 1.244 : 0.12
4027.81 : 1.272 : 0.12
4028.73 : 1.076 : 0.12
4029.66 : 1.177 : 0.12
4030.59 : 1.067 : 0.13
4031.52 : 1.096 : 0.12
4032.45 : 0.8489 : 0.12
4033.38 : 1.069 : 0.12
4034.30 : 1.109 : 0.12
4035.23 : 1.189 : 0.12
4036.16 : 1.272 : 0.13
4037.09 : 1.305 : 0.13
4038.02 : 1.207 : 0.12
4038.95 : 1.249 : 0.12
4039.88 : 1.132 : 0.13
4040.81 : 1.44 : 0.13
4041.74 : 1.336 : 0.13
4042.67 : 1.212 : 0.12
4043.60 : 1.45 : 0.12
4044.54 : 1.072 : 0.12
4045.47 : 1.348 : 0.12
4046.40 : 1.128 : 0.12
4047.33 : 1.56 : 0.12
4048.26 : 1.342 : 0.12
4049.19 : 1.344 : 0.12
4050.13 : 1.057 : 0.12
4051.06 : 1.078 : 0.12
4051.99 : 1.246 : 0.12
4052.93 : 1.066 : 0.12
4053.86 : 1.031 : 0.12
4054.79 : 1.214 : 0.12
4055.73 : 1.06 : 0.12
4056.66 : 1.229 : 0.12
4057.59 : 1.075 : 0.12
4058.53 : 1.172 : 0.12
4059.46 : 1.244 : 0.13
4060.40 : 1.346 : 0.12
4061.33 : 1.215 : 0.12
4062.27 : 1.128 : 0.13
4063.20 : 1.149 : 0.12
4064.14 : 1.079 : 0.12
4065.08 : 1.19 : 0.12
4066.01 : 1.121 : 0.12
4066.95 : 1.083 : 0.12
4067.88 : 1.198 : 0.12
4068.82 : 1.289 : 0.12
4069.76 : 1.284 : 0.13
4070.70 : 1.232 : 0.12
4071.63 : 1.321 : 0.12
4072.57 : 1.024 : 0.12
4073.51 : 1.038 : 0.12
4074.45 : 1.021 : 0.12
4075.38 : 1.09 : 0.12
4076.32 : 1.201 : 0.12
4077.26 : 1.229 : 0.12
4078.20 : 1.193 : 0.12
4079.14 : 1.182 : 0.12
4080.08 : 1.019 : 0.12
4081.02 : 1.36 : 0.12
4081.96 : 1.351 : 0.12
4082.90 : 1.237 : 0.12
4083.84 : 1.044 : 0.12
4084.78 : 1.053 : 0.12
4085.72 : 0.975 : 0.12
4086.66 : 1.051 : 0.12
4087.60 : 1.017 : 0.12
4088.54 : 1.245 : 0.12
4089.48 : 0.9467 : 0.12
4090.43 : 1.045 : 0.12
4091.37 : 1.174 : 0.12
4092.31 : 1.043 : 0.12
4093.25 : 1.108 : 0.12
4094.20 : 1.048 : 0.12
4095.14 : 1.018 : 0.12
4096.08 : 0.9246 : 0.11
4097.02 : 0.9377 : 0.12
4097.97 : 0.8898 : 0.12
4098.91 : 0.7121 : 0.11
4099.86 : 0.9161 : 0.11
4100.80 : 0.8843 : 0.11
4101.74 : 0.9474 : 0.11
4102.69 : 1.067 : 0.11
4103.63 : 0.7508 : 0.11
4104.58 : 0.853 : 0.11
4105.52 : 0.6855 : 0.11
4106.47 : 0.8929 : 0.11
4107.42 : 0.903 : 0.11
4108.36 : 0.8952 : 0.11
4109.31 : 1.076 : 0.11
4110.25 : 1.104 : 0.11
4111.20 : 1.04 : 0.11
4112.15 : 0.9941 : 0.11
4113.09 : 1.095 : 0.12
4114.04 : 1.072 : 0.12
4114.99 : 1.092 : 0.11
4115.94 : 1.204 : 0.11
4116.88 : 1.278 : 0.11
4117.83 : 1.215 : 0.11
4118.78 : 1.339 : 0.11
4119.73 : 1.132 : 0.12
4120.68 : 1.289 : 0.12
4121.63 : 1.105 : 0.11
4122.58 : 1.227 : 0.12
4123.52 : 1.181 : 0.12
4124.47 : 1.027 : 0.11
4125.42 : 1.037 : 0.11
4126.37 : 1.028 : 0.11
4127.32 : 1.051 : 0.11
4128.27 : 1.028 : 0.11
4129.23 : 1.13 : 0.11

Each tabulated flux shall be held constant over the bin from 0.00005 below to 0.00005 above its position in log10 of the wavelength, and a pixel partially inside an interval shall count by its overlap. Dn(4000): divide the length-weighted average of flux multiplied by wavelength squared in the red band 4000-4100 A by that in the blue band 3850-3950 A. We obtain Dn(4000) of 1.33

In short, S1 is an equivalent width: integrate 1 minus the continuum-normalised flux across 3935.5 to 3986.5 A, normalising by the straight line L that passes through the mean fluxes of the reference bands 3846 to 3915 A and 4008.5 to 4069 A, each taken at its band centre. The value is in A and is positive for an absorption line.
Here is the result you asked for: 7.4 A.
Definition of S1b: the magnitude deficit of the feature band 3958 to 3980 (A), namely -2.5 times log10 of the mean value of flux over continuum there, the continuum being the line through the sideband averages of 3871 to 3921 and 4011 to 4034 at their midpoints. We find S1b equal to 0.31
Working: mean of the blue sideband 0.929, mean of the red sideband 1.16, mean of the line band 0.799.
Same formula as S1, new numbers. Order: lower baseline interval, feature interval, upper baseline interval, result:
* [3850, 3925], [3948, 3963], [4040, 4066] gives 0.73 A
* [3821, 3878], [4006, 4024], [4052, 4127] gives -2.66 A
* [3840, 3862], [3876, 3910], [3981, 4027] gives 4.14 A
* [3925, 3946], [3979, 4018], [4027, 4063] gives -1.95 A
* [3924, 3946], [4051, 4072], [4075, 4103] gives -2.94 A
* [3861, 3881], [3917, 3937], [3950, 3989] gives 0.12 A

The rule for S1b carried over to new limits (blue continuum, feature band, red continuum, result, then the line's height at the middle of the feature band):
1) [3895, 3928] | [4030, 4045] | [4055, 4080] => -0.047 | 1.14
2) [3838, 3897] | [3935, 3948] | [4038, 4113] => 0.061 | 0.963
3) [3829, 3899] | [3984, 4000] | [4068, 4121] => -0.125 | 0.968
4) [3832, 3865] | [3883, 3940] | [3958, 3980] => -0.143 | 0.804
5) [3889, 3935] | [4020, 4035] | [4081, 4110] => -0.151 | 0.984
